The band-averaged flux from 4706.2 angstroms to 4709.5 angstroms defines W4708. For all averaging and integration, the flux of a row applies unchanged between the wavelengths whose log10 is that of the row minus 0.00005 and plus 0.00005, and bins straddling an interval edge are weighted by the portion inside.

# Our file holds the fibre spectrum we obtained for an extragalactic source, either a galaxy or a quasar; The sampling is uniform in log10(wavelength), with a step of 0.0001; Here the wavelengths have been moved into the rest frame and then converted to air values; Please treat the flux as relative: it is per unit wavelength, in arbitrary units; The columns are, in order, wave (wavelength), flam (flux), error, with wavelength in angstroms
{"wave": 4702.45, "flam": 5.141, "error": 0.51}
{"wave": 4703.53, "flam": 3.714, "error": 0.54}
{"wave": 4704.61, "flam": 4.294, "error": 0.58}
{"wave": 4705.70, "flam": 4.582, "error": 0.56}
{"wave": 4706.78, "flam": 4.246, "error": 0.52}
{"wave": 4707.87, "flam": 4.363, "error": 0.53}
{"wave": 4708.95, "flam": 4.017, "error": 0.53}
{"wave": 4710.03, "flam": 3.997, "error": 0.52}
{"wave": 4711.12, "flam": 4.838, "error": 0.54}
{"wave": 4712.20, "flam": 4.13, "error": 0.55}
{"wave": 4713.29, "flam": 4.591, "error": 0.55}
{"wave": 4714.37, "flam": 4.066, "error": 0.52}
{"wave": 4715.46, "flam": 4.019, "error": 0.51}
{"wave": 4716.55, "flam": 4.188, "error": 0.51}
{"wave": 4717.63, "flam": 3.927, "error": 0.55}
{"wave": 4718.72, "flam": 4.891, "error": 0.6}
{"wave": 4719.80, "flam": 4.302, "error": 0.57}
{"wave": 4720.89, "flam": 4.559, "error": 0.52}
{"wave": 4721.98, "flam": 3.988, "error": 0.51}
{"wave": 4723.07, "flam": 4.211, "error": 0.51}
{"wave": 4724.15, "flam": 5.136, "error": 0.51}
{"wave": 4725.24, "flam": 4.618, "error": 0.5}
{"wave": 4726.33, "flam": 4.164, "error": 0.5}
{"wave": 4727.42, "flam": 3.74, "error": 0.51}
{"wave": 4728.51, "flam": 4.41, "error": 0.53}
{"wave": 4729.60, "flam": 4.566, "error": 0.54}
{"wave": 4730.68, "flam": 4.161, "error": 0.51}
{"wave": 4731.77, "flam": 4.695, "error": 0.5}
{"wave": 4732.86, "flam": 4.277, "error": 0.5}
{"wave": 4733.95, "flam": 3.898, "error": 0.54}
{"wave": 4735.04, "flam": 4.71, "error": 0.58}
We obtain 4.22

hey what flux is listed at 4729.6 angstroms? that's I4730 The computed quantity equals 4.566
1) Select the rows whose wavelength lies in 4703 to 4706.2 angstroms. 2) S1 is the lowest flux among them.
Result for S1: 3.714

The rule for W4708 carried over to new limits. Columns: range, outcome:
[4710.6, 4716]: 4.33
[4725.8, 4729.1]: 4.11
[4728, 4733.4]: 4.43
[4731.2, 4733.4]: 4.48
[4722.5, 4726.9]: 4.52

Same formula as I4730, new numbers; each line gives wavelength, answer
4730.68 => 4.161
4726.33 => 4.164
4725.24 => 4.618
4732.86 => 4.277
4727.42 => 3.74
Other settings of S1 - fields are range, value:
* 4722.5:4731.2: 3.74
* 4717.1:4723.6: 3.927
